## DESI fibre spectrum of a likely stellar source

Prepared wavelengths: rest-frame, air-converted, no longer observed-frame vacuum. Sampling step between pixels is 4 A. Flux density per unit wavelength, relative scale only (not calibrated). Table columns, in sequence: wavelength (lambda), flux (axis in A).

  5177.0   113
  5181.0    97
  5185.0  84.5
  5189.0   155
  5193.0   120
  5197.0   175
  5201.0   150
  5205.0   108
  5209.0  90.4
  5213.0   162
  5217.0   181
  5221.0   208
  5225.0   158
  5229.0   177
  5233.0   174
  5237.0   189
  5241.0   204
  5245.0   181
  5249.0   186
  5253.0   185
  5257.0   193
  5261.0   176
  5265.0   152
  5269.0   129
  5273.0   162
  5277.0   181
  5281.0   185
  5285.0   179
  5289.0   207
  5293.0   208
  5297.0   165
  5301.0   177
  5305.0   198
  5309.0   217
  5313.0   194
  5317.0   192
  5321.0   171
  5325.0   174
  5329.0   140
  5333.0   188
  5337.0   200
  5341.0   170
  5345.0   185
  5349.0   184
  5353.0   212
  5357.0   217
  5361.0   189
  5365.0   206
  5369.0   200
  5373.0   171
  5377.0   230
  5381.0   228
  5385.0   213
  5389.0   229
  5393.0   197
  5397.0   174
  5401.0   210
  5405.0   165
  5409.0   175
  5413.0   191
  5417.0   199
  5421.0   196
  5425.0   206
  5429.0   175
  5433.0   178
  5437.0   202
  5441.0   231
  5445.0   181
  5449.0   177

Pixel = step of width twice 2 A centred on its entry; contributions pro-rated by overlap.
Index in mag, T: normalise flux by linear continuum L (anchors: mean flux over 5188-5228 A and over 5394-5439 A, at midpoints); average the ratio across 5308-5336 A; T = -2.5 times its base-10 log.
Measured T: -0.06 mag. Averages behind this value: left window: 151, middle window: 182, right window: 188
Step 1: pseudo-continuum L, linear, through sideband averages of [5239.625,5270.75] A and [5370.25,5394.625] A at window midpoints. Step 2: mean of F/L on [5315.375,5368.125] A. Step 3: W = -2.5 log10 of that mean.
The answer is 0.07 mag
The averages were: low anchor 176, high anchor 211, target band 187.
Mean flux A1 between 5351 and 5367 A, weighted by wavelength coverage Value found 206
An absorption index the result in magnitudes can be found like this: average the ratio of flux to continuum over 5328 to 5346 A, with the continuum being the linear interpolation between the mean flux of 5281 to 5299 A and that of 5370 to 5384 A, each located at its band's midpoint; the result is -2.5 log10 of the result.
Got 0.13 mag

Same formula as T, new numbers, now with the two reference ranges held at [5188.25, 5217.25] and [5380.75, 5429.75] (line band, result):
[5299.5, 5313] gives -0.17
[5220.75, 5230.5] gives -0.20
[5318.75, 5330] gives 0.06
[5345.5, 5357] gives -0.10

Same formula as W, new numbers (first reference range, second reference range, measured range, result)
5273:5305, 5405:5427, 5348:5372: -0.07 mag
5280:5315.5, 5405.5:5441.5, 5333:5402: -0.05 mag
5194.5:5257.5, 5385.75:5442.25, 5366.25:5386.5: -0.10 mag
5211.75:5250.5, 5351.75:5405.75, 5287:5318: -0.01 mag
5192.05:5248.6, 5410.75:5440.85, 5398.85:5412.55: 0.04 mag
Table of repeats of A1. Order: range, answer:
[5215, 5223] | 194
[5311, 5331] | 174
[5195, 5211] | 131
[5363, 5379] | 202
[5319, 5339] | 175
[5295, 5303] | 171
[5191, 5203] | 148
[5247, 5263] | 185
